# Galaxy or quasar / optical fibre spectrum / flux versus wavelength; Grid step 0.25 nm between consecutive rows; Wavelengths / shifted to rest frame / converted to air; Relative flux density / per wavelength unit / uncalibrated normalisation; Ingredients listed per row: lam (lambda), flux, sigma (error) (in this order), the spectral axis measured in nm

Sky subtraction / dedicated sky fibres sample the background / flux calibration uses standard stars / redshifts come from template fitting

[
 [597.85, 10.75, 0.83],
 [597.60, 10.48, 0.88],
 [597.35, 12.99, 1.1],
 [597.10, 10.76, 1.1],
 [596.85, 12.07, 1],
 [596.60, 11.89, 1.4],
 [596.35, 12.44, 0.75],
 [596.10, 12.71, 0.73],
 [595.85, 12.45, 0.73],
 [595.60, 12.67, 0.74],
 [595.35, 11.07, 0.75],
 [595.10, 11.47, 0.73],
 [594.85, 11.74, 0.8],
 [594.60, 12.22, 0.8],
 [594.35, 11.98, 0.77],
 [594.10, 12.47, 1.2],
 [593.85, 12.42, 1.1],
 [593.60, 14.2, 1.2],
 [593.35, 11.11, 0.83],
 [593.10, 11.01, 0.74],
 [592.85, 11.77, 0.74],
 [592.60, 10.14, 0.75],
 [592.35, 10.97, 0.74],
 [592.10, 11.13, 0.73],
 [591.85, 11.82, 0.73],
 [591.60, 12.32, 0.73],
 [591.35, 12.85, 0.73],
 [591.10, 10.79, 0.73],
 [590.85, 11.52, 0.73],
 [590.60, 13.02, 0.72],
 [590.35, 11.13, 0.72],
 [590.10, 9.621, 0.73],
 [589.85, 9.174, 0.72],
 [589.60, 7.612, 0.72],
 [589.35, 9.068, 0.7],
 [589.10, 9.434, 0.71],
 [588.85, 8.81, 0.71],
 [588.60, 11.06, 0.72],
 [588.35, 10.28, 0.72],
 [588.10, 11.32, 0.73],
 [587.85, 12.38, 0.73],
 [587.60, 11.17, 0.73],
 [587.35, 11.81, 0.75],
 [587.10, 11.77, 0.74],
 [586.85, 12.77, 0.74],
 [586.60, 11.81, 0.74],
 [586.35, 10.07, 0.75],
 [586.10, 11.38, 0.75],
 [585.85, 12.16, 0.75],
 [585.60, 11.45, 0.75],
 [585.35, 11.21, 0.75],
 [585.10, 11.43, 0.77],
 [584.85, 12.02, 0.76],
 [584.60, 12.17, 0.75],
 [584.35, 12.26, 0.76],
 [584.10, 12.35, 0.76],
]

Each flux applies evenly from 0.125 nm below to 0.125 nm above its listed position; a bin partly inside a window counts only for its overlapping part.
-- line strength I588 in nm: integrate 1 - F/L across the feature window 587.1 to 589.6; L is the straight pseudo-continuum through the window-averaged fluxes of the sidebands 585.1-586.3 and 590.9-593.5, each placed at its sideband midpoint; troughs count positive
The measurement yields 0.204 nm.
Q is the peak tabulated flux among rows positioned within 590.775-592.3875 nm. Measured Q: 12.85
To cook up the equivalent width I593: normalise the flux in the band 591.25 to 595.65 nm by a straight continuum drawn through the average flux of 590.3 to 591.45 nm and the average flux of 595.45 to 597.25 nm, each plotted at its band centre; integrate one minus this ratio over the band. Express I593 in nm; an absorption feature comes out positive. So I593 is 0.06 nm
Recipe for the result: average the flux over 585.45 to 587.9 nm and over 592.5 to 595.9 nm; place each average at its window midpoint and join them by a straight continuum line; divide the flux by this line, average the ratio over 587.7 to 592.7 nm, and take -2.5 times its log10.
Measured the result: 0.101 mag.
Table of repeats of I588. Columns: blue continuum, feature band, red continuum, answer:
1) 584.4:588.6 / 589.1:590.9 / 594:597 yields 0.263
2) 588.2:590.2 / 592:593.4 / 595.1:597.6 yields -0.044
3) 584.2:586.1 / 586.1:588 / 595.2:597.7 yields 0.026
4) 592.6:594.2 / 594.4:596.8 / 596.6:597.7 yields -0.058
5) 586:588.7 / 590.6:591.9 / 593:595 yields -0.013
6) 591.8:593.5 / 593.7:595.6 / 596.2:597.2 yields -0.083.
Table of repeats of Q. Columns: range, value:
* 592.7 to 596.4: 14.2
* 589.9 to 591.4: 13.02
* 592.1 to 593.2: 11.77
